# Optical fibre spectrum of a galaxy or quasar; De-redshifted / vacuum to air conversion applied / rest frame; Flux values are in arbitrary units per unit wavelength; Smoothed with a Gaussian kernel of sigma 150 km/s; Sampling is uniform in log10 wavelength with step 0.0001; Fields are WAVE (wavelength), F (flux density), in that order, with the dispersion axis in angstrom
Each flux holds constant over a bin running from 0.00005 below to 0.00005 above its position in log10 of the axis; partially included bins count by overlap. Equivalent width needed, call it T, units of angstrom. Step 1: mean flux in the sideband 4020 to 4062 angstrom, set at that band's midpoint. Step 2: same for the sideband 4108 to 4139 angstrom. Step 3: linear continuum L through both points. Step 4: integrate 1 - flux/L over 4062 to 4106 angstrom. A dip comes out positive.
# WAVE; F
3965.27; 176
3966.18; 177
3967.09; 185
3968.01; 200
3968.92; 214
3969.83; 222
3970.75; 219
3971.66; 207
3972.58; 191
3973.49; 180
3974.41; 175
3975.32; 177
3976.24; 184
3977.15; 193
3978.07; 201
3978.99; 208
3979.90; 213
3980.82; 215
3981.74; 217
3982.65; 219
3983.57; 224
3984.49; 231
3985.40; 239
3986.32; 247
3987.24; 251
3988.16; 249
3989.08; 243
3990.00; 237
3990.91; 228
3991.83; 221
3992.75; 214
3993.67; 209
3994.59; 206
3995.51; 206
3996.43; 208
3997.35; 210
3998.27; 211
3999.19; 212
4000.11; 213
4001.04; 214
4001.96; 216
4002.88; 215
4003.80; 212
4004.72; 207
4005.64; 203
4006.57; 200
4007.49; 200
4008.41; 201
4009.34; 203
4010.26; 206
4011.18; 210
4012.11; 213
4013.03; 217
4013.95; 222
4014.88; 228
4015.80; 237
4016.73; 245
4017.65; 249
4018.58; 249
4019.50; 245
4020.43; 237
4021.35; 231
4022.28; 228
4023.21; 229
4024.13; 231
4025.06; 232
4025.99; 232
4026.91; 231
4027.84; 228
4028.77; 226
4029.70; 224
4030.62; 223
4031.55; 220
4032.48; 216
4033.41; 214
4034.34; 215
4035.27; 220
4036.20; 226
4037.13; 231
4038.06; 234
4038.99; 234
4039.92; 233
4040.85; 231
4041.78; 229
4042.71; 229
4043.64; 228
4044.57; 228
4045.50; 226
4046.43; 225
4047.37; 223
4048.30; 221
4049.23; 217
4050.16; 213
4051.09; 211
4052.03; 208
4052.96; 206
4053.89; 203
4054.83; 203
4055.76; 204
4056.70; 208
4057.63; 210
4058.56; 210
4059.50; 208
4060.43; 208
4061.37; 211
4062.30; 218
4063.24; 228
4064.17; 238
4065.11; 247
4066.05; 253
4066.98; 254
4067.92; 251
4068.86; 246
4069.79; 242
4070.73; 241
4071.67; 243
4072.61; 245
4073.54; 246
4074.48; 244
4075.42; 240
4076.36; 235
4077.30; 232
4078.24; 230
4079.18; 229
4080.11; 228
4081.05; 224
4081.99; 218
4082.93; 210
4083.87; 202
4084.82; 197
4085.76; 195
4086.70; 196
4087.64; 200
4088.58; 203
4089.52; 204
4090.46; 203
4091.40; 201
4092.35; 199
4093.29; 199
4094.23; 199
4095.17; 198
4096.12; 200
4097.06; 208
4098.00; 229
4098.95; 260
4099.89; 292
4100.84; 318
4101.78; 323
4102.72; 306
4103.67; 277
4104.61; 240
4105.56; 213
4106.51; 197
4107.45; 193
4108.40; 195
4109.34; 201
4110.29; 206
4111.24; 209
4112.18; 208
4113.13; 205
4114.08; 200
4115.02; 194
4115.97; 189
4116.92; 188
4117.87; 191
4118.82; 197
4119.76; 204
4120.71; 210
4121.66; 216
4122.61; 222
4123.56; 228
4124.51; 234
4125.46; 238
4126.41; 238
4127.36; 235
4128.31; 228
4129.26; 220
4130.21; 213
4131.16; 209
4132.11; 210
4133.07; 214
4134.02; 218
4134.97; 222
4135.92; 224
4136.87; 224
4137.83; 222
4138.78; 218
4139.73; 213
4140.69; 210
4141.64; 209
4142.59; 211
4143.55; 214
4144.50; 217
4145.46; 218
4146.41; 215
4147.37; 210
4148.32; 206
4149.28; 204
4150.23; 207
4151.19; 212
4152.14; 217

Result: -3.1 angstrom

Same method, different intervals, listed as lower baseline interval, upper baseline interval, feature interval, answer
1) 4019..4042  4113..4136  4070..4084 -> -0.70 angstrom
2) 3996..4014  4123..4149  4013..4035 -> -1.97 angstrom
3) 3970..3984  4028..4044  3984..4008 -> -1.15 angstrom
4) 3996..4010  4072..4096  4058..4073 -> -1.42 angstrom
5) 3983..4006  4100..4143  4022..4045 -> -0.59 angstrom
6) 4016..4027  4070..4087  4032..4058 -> 1.43 angstrom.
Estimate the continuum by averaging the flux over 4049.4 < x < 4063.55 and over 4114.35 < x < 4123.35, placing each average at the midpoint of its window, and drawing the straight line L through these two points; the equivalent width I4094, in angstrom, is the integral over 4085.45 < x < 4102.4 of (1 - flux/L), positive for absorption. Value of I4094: -1.6 angstrom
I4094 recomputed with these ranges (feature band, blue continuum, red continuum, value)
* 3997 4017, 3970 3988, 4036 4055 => 0.23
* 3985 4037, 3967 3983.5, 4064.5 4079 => -1.34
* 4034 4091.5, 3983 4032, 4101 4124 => -0.51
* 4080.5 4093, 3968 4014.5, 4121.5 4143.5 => 0.80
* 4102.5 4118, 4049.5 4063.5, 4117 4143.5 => 0.27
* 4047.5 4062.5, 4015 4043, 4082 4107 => 1.20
